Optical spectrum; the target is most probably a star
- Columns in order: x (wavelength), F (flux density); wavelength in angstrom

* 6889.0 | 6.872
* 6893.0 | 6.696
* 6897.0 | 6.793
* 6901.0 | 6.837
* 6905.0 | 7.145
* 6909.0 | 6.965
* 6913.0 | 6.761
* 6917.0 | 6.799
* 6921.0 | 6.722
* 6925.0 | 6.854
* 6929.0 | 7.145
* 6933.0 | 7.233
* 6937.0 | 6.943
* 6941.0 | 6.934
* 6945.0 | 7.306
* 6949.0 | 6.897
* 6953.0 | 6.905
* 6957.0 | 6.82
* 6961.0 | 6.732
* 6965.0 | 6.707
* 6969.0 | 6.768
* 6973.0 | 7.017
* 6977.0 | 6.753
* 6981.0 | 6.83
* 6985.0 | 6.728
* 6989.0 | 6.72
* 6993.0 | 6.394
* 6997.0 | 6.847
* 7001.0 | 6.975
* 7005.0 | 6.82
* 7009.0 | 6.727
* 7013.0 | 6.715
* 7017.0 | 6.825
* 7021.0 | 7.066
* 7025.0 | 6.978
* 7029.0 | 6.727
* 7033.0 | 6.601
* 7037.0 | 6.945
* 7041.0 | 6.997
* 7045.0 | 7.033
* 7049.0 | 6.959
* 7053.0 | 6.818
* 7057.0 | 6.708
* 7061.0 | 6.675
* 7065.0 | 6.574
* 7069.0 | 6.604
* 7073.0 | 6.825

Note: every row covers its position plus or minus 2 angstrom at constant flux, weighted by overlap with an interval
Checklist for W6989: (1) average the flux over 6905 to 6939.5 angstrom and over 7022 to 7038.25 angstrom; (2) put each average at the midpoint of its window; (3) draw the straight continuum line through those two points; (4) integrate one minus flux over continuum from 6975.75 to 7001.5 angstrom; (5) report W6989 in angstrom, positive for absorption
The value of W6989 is 0.5 angstrom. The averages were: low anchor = 6.94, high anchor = 6.82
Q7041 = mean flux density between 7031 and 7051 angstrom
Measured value 6.91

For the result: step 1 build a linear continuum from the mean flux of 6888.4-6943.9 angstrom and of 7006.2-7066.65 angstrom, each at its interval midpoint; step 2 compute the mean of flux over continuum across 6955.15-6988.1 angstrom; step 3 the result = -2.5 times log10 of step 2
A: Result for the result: 0.01 mag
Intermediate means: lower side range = 6.91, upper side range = 6.82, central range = 6.79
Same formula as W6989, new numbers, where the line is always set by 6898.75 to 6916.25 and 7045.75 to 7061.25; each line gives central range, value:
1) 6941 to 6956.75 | -0.3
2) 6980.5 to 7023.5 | 0.4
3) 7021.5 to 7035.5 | 0.1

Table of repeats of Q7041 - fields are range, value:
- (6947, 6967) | 6.81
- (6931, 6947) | 7.1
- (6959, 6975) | 6.81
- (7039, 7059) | 6.9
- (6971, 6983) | 6.87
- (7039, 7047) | 7.02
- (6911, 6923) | 6.76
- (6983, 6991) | 6.72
